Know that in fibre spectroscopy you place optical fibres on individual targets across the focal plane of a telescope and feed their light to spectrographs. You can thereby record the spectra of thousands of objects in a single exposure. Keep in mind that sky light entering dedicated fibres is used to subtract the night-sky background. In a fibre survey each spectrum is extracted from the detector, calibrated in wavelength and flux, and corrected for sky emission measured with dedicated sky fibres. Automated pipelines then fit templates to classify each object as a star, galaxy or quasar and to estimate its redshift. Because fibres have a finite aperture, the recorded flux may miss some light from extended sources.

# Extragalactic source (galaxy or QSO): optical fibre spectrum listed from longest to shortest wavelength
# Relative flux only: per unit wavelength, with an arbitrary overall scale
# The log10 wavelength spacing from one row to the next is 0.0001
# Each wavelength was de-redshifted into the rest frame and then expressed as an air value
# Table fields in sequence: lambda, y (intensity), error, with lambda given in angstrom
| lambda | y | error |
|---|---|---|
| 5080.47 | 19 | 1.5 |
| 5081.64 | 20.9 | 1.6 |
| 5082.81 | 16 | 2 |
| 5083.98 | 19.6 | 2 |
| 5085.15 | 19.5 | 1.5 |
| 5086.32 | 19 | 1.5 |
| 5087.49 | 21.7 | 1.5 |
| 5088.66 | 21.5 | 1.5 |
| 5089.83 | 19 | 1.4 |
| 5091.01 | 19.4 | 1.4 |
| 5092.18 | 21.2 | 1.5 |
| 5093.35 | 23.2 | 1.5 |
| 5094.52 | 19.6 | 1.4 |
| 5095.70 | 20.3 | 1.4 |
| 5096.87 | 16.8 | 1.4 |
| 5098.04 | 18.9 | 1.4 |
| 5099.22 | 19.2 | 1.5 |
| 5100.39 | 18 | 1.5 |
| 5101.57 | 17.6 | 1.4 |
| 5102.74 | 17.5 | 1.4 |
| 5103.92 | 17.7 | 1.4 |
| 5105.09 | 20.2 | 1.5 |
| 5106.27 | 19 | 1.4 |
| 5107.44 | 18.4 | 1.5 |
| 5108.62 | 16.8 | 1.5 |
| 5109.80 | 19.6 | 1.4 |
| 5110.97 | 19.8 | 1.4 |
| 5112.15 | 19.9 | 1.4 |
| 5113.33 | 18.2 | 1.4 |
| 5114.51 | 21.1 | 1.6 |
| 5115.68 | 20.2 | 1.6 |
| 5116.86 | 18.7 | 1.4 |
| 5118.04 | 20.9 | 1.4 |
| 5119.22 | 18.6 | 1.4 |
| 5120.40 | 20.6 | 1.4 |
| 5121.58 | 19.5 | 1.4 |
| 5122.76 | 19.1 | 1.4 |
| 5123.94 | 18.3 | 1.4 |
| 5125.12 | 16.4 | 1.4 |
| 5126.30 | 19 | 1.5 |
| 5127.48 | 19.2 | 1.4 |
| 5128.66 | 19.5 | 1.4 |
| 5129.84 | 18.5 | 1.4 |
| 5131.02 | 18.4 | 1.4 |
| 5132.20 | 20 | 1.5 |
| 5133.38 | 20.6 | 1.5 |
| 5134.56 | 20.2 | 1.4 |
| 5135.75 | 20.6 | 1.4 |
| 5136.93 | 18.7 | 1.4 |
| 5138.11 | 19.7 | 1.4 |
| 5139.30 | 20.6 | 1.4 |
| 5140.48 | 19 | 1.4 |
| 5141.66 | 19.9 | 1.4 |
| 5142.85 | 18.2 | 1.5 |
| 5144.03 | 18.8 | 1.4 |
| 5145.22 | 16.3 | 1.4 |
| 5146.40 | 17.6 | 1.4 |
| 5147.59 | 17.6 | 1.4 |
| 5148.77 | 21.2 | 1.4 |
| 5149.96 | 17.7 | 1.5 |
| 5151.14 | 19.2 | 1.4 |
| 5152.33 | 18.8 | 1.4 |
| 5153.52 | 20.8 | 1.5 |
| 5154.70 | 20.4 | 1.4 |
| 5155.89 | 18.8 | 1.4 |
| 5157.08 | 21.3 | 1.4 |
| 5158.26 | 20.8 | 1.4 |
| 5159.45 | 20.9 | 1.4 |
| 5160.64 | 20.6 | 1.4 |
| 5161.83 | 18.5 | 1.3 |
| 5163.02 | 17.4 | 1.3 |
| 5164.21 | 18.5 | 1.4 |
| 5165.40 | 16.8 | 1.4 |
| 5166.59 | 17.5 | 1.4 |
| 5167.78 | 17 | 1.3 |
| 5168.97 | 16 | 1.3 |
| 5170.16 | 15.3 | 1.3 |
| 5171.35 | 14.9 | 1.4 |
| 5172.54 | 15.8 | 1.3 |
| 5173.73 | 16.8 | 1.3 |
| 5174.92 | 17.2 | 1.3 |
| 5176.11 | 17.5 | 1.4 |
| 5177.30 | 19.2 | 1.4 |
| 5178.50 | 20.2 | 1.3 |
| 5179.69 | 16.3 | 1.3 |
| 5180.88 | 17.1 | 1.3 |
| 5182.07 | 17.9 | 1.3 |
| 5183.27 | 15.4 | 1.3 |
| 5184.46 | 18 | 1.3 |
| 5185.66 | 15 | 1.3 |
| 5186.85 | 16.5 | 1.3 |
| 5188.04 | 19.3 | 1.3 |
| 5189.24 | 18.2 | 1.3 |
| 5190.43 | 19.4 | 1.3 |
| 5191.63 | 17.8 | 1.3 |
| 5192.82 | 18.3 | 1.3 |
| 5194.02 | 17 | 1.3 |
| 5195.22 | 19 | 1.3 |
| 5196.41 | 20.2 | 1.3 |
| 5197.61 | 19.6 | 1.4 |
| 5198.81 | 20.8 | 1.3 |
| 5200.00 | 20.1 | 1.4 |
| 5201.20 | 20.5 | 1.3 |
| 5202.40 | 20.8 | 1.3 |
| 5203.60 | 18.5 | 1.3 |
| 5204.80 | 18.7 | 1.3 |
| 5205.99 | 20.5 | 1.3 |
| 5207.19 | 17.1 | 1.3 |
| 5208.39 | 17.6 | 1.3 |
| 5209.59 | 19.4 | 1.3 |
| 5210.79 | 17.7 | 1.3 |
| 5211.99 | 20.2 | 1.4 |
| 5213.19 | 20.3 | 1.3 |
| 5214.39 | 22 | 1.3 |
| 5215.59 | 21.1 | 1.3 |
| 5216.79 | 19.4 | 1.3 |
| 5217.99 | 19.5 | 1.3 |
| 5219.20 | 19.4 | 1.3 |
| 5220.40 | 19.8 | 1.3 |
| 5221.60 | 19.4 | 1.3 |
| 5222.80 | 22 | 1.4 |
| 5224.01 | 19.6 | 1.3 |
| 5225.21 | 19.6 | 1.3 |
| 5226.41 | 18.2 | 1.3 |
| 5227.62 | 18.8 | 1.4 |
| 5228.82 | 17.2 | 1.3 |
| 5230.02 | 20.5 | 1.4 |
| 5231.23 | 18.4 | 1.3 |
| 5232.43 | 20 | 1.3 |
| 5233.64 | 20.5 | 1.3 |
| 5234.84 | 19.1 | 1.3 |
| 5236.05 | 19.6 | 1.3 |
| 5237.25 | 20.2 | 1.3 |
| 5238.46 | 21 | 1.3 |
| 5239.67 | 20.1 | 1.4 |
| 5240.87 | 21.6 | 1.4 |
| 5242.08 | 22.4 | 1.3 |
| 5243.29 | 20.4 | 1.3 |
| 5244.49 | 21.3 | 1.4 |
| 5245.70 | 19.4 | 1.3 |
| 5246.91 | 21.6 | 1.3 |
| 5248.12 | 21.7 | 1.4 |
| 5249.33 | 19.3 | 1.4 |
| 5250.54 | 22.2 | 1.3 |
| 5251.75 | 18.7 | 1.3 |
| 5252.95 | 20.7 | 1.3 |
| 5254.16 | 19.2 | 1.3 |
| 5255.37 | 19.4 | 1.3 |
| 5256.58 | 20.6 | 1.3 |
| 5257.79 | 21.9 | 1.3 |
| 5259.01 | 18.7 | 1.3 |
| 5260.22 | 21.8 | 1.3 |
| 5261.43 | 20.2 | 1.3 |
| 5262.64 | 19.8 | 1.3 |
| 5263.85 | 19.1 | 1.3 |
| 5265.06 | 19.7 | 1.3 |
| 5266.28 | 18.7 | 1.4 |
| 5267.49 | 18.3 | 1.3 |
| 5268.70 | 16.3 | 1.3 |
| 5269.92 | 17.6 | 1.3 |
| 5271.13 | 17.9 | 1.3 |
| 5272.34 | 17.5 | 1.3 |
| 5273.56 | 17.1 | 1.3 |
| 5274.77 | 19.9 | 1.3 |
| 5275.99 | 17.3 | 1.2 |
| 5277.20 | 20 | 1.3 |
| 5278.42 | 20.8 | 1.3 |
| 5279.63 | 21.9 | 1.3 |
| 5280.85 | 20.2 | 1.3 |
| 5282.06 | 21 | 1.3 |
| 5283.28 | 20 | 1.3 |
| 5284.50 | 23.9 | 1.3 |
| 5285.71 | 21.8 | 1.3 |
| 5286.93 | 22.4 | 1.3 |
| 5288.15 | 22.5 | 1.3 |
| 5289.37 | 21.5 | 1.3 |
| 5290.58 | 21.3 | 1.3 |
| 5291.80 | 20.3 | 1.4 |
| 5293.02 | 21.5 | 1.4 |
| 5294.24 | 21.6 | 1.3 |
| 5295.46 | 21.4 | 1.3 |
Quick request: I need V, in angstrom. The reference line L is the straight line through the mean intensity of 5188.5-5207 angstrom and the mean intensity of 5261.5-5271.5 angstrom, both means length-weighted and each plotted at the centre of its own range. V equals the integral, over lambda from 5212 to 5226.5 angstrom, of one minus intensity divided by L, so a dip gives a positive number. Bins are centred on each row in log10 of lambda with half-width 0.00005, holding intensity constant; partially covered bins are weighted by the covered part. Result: -0.8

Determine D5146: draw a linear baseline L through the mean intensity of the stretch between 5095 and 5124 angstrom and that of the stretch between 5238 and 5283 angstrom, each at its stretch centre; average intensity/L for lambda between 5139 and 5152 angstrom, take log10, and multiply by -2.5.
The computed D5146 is 0.03 mag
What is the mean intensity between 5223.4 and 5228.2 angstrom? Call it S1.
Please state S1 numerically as 19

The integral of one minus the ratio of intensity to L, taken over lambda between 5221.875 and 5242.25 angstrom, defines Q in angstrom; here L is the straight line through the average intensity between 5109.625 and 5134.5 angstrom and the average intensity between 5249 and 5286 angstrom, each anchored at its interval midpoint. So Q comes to -0.25 angstrom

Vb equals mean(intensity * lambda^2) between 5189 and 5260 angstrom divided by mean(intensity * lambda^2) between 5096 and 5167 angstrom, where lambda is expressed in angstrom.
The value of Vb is 1.08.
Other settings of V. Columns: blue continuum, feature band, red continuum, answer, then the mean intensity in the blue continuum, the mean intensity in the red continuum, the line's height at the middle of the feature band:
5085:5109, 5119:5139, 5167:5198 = -0.7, 19.3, 17.5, 18.6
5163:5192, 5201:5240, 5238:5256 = -0.6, 17.2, 20.6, 19.3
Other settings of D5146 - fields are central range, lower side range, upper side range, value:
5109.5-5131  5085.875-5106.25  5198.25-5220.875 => 0.01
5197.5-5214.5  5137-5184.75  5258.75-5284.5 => -0.05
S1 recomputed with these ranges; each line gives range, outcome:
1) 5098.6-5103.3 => 18.1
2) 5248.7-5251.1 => 20.7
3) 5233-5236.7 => 19.8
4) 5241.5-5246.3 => 20.9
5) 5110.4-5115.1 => 19.7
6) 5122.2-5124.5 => 18.7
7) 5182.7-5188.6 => 16.8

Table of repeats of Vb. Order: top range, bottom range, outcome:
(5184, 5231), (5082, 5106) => 1.04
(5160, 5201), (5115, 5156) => 0.95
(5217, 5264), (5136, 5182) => 1.13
